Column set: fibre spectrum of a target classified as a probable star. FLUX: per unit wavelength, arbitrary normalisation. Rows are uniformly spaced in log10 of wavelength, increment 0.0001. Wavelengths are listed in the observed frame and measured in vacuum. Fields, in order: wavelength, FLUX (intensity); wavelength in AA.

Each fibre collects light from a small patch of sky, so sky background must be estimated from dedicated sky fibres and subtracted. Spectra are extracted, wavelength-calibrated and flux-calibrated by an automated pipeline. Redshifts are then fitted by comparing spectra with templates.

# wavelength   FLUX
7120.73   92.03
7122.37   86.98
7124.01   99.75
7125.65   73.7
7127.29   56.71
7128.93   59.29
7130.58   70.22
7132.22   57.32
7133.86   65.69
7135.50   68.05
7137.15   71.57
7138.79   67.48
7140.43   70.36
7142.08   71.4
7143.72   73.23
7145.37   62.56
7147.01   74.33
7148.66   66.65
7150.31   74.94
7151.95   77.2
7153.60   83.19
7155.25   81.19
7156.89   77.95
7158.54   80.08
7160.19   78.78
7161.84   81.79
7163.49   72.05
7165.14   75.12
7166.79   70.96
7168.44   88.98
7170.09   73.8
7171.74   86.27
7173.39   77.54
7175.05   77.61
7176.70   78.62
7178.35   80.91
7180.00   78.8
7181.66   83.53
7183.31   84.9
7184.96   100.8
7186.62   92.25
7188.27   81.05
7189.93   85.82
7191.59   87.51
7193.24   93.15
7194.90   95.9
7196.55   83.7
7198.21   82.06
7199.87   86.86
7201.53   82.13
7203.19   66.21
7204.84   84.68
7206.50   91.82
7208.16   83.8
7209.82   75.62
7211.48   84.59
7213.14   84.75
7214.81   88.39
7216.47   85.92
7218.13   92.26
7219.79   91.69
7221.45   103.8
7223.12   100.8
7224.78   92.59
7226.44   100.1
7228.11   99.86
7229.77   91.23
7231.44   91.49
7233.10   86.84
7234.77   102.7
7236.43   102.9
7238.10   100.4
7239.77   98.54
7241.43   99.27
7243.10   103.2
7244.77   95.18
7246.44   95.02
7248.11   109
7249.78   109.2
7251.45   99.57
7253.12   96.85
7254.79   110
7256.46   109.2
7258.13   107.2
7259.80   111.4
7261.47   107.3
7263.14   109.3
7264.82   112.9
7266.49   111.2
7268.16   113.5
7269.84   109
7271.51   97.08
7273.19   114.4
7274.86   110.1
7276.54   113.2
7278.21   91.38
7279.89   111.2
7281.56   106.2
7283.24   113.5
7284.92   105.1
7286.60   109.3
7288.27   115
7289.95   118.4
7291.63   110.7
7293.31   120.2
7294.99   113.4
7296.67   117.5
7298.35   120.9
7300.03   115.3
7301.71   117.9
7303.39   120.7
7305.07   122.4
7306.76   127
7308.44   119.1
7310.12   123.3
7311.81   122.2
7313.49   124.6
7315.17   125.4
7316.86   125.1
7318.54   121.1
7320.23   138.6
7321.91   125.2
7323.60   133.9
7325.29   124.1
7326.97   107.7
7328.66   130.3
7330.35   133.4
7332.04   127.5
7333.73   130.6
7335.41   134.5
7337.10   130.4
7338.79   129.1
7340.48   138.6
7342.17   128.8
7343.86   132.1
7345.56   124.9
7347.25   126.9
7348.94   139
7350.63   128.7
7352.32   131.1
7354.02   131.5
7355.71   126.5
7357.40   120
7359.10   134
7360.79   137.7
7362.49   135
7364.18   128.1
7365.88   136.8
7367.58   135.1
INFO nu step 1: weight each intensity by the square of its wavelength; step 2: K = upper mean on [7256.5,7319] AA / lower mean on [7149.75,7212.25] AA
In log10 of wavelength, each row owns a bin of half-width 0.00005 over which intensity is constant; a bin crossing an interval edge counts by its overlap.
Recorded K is 1.43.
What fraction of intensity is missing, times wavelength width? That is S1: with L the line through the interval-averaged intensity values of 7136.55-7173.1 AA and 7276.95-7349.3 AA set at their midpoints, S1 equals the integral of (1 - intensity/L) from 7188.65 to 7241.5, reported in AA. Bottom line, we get 1.6 AA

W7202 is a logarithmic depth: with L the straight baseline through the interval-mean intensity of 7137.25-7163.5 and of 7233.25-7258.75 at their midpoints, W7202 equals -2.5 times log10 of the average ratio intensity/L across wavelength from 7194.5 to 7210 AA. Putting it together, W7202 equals 0.078 mag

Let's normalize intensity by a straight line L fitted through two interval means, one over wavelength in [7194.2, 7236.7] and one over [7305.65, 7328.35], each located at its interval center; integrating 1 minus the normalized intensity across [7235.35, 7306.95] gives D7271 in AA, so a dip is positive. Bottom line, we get -0.3 AA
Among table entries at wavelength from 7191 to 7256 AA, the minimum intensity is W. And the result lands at 66.21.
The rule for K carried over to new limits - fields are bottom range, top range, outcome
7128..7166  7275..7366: 1.80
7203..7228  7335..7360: 1.51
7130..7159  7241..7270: 1.52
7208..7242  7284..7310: 1.28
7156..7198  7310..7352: 1.62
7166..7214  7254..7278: 1.33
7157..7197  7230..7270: 1.28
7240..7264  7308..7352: 1.25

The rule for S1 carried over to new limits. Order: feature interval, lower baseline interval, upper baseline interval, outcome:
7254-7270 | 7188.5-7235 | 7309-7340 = -0.6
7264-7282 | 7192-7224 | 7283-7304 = 0.0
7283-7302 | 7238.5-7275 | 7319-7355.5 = 0.3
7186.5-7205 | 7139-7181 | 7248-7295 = 0.4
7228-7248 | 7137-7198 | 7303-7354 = 0.6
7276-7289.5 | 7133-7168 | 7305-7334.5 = 0.7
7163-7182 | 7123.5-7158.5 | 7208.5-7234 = 0.1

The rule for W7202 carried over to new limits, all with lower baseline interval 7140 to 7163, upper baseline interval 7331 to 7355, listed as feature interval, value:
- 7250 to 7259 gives 0.003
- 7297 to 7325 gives -0.019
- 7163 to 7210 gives 0.031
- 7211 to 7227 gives 0.028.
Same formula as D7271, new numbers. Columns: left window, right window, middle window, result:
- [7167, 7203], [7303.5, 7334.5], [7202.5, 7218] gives 1.46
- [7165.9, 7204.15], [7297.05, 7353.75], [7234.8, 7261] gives -0.09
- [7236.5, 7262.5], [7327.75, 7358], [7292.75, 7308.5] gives -0.17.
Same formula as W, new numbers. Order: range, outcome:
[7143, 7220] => 62.56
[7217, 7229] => 91.69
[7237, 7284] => 91.38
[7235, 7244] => 98.54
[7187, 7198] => 81.05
